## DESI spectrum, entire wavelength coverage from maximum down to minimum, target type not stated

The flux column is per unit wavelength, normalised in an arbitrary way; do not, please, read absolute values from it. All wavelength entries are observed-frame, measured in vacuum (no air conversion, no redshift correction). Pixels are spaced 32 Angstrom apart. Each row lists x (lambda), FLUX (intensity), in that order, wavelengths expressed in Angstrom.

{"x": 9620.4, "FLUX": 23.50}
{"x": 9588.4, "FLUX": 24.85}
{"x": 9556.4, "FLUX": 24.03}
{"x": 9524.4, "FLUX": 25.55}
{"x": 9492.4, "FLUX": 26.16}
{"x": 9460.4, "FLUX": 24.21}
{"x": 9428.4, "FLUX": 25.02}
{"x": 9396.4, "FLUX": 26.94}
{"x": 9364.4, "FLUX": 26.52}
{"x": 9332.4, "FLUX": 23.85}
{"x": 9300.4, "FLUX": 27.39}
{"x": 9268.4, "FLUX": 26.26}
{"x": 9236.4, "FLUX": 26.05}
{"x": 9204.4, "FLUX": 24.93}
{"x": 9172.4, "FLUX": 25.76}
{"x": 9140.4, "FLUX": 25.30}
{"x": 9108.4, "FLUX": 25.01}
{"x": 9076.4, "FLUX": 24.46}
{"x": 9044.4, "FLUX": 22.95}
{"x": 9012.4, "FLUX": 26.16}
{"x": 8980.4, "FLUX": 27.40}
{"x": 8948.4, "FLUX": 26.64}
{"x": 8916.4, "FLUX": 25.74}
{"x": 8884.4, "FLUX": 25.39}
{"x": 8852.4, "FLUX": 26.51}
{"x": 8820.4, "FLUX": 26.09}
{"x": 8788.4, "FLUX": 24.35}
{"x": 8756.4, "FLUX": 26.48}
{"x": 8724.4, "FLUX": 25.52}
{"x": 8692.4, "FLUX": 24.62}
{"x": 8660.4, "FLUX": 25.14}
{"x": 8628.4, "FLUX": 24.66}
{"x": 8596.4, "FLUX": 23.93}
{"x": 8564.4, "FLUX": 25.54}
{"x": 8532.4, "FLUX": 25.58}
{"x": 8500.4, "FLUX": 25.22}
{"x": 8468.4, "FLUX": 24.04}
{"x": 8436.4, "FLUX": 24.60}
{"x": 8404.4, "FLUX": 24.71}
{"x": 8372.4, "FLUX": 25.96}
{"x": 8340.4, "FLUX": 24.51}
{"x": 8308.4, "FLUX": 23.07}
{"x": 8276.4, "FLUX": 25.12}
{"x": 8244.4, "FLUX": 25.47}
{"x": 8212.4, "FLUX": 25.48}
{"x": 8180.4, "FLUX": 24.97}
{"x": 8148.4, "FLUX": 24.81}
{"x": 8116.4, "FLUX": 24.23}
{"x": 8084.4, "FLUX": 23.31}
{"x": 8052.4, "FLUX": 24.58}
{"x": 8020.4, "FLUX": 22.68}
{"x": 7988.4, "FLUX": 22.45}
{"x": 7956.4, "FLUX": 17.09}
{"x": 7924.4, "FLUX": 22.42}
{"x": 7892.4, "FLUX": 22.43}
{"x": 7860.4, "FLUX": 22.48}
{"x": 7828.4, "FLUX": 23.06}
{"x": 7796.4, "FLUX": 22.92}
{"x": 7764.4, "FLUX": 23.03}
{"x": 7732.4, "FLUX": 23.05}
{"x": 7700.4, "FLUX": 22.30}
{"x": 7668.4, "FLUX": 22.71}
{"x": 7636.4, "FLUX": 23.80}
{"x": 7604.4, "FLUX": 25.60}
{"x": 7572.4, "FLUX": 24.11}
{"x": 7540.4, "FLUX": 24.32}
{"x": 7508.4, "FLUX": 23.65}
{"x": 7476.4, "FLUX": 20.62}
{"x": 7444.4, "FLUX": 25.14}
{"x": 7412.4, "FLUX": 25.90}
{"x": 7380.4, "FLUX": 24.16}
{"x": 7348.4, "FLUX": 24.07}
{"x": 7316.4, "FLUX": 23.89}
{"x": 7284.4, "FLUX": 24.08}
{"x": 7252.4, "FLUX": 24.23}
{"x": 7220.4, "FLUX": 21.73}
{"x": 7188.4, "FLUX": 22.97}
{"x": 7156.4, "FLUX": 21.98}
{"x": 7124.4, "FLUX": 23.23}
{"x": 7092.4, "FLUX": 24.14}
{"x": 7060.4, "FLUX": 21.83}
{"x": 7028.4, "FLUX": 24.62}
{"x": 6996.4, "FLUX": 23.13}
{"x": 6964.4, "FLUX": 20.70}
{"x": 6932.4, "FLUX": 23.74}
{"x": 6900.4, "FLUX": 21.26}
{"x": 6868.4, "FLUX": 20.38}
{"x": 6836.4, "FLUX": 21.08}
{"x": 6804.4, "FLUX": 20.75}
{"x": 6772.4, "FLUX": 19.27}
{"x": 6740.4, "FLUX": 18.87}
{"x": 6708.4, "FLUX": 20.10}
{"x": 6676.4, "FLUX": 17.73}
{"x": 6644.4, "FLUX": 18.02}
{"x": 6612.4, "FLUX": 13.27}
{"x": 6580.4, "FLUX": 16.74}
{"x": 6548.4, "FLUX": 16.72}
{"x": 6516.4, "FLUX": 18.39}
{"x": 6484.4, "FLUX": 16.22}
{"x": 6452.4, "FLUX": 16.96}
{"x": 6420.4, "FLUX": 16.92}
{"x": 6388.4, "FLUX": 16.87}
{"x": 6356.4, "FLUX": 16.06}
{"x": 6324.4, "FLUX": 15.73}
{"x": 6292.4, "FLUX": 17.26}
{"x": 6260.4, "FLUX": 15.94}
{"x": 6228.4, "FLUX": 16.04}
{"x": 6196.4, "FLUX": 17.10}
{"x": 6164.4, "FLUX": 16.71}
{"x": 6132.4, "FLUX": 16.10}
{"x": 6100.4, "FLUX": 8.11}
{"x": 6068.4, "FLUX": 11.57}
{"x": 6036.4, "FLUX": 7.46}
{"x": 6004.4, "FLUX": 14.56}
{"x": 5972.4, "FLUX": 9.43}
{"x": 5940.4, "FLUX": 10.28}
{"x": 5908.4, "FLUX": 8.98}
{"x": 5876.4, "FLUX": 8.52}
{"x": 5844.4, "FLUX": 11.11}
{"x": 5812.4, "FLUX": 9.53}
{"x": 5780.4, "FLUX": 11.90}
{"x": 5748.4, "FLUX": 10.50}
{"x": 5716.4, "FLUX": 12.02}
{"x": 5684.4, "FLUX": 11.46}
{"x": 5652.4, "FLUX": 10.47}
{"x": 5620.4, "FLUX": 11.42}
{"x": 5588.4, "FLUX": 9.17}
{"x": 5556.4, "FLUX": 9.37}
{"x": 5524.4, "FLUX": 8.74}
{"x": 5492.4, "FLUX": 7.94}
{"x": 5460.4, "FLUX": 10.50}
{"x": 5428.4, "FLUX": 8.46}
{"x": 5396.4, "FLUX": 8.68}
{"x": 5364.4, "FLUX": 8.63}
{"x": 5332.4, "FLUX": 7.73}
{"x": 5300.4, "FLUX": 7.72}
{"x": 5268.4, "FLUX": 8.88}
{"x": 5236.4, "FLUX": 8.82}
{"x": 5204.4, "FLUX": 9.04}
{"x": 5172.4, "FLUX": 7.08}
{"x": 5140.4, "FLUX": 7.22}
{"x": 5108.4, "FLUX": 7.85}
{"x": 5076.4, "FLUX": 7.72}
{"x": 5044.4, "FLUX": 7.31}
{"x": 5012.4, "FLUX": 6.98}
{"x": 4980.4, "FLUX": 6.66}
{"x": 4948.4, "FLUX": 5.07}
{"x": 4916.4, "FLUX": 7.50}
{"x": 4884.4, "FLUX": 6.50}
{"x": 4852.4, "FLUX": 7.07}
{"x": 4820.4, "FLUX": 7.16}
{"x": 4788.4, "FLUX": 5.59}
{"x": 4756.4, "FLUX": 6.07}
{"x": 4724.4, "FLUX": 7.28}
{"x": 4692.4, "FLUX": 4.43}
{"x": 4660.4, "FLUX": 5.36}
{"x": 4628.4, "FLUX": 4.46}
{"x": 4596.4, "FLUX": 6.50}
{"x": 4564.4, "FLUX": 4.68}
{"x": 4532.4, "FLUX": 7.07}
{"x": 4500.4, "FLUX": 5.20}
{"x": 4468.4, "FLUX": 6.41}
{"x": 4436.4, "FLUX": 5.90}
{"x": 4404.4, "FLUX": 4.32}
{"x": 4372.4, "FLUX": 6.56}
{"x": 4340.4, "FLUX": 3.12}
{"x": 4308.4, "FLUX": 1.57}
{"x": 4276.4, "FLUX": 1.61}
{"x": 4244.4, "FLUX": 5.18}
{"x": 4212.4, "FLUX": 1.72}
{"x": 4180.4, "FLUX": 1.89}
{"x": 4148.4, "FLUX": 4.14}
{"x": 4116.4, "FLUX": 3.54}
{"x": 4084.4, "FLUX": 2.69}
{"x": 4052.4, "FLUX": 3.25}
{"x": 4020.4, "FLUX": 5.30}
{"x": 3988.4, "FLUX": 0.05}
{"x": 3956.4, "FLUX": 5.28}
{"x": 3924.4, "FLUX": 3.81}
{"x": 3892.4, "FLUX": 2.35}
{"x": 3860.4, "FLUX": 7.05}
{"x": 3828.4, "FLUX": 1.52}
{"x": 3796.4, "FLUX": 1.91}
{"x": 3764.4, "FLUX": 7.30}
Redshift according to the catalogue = 0.54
